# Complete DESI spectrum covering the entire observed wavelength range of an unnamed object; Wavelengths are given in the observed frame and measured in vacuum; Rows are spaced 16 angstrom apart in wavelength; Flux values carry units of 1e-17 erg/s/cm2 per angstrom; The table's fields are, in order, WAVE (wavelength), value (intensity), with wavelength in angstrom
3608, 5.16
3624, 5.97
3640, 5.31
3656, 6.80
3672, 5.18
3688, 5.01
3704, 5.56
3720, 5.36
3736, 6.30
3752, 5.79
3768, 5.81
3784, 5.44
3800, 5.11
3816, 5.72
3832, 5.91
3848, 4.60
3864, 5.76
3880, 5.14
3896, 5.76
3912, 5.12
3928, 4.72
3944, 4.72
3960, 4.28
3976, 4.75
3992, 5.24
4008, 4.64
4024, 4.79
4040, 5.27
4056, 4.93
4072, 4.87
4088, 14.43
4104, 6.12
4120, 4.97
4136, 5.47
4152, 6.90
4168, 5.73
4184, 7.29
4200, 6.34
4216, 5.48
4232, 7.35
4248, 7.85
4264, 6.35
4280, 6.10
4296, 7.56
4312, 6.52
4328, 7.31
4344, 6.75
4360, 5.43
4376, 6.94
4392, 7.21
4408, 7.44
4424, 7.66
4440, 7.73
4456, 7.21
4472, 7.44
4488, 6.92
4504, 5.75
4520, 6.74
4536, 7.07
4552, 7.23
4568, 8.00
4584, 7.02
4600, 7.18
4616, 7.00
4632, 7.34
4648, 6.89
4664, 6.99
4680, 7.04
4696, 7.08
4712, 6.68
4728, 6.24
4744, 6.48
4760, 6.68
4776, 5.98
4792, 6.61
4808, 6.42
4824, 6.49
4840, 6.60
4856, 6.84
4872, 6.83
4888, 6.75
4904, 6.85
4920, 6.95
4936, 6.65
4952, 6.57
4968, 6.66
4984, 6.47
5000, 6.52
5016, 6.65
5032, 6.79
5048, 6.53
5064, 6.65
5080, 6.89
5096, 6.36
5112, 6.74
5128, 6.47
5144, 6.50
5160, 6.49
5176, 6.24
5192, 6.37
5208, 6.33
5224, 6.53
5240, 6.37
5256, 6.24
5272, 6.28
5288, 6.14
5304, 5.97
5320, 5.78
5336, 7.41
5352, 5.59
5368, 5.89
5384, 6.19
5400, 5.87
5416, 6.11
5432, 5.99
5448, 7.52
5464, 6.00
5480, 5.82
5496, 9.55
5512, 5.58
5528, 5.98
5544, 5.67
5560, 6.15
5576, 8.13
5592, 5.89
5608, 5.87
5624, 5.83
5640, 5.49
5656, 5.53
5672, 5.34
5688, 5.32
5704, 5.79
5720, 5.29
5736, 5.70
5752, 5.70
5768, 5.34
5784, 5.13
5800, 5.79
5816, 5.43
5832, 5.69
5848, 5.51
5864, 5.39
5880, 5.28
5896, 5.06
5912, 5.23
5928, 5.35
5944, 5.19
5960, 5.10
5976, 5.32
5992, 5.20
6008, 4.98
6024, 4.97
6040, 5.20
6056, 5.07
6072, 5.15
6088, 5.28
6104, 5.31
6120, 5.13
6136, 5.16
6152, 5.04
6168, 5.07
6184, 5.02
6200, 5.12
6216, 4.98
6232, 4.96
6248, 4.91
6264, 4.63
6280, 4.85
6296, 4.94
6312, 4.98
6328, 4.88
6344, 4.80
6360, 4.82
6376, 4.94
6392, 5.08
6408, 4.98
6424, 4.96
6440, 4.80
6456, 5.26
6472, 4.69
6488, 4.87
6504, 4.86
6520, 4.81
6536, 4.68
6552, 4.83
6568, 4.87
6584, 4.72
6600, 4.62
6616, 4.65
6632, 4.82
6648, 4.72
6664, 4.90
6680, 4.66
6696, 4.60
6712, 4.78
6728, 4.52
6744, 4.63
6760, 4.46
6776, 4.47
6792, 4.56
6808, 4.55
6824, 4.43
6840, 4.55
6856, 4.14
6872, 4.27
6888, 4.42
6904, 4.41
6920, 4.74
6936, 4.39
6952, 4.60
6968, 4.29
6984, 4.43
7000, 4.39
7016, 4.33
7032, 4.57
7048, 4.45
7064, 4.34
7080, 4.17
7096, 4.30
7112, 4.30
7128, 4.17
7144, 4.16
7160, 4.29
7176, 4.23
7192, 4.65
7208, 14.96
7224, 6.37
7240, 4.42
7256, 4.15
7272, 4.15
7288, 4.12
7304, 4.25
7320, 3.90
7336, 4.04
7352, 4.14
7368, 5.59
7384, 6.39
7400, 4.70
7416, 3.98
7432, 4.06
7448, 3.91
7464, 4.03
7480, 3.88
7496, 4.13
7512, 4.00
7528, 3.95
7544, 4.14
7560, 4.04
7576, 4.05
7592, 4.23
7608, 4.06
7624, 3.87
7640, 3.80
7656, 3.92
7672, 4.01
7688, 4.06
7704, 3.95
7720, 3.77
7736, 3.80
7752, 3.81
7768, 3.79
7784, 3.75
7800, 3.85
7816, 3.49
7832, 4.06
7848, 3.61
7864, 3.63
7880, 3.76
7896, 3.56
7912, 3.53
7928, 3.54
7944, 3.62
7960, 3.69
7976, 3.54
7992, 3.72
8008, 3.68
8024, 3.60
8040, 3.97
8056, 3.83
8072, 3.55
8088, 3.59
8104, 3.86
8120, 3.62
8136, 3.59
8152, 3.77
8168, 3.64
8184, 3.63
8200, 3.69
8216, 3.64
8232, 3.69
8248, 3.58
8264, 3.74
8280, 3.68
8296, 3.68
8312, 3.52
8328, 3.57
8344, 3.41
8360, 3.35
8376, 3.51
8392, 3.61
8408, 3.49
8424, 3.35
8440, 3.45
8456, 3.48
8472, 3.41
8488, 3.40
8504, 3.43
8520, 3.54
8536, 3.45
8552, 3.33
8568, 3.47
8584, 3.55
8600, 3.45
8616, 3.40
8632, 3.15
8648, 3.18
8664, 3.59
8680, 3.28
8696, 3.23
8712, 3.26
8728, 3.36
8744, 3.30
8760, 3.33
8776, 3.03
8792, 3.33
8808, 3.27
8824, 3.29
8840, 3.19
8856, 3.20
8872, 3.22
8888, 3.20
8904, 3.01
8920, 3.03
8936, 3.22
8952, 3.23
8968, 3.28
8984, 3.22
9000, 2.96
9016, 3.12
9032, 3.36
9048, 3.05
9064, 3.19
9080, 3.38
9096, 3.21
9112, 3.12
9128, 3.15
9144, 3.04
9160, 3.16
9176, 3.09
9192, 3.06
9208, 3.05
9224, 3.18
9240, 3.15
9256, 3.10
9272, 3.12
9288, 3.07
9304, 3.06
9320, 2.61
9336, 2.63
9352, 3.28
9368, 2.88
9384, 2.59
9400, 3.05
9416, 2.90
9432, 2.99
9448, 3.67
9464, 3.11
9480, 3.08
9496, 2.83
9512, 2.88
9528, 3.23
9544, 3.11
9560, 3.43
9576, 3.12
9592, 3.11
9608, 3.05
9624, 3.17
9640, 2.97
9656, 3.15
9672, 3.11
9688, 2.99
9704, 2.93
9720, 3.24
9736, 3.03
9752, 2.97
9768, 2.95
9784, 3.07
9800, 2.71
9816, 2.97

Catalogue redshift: 0.098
